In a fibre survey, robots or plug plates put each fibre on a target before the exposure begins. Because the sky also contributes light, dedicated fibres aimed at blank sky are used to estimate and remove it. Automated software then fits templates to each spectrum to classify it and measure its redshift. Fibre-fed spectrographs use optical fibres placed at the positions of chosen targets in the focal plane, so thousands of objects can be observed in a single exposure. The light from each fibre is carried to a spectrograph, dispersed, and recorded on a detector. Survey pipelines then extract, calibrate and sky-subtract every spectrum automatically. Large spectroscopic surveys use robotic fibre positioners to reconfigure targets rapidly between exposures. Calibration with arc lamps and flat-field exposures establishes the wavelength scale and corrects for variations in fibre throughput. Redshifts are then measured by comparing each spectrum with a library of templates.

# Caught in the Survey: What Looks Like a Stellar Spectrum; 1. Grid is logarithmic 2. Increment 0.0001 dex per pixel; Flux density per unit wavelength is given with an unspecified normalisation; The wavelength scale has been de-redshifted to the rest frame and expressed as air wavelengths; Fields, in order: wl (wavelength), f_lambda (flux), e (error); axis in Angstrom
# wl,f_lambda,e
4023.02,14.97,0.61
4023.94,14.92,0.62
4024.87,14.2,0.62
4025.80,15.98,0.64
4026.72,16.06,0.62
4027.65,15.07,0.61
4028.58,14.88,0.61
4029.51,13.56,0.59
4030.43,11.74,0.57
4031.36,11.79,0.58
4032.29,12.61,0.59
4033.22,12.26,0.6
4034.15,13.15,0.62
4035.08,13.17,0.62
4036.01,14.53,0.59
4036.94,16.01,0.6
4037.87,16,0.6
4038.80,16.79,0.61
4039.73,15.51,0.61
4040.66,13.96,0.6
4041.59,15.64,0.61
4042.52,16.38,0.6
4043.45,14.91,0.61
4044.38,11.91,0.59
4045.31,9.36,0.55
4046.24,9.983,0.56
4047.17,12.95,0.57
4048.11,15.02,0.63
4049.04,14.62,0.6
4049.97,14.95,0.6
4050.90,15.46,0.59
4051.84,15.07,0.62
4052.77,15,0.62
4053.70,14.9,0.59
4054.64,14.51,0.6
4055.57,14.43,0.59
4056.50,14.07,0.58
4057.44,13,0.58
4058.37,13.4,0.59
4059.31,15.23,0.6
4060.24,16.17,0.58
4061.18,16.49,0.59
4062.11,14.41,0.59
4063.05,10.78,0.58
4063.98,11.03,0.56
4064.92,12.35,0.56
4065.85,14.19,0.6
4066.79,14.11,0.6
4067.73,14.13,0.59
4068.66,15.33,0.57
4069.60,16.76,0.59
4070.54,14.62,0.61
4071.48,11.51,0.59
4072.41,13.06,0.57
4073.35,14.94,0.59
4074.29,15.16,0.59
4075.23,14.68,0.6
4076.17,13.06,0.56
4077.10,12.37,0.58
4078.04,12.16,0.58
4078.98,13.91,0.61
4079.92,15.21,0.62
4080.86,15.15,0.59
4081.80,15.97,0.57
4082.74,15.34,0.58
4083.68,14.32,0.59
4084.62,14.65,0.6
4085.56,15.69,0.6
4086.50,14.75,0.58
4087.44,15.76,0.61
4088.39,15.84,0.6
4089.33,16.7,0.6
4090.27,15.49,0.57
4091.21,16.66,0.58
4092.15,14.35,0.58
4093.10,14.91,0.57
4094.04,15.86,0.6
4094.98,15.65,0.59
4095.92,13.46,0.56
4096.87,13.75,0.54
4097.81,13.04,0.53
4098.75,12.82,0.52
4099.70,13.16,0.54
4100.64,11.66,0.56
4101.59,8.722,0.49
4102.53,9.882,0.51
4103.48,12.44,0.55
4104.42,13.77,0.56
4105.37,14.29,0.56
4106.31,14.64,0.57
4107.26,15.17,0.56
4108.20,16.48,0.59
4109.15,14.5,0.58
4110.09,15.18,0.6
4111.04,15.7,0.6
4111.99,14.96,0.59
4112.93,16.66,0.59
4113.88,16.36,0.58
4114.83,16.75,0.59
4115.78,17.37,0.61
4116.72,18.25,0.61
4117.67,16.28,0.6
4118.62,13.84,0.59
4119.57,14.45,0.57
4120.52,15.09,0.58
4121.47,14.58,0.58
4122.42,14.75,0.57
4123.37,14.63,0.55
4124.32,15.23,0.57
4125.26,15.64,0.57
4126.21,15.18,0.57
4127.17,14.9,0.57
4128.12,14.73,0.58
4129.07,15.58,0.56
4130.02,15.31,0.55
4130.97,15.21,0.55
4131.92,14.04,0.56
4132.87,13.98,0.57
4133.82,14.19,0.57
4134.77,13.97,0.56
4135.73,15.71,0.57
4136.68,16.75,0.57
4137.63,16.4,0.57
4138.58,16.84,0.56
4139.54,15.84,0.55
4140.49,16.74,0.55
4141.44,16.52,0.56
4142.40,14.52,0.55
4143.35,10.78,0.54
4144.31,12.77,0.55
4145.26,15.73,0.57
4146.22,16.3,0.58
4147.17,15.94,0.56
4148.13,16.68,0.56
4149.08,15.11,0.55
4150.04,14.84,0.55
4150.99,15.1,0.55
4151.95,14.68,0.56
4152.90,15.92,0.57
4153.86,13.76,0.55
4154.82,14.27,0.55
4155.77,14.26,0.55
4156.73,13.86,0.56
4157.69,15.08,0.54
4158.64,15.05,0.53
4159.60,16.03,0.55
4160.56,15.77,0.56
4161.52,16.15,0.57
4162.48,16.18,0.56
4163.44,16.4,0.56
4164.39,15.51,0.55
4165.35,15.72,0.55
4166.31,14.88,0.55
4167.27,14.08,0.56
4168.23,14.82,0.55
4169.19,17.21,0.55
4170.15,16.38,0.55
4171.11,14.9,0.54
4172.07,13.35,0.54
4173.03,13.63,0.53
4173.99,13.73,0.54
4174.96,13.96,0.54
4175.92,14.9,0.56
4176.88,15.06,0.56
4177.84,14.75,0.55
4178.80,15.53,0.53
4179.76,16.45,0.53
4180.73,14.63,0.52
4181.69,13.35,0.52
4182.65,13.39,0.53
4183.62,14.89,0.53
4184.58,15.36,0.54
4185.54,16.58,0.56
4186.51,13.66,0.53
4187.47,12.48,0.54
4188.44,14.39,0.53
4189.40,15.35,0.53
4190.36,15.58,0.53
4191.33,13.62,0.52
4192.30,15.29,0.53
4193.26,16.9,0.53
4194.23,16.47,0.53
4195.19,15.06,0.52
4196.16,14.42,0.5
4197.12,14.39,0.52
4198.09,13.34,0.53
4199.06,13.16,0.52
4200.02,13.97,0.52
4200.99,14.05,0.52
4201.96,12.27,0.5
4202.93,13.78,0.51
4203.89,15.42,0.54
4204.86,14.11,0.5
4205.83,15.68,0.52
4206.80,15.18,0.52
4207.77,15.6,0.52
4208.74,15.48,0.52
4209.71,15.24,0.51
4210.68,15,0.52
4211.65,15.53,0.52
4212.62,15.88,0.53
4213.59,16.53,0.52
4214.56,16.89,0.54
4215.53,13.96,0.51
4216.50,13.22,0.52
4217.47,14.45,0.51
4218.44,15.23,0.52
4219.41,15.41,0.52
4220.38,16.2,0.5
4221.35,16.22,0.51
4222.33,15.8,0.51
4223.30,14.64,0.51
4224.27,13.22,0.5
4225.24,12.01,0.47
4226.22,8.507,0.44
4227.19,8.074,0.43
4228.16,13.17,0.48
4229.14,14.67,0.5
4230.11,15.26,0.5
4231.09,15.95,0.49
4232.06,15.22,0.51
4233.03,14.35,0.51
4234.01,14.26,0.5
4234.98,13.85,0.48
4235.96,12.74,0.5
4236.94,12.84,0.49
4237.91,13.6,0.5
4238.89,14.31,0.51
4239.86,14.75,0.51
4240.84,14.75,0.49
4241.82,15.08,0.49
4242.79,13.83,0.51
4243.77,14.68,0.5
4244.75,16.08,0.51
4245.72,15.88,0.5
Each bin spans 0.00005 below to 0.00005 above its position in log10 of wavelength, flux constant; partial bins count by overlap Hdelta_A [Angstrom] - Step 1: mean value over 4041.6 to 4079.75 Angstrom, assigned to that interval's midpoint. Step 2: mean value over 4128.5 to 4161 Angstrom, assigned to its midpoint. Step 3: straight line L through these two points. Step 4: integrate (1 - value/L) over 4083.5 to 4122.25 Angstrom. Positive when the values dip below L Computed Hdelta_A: -0.6 Angstrom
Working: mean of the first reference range 13.9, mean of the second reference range 15.1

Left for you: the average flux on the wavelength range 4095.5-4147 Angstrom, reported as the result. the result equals 14.7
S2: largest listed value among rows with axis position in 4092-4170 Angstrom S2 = 18.25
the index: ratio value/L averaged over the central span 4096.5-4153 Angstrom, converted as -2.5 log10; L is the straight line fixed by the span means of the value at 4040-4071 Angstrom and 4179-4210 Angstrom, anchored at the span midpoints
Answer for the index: -0.03 mag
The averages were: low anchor 14.1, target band 14.8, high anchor 14.7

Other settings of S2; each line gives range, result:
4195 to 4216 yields 16.89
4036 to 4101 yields 16.79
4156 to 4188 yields 17.21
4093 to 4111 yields 16.48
